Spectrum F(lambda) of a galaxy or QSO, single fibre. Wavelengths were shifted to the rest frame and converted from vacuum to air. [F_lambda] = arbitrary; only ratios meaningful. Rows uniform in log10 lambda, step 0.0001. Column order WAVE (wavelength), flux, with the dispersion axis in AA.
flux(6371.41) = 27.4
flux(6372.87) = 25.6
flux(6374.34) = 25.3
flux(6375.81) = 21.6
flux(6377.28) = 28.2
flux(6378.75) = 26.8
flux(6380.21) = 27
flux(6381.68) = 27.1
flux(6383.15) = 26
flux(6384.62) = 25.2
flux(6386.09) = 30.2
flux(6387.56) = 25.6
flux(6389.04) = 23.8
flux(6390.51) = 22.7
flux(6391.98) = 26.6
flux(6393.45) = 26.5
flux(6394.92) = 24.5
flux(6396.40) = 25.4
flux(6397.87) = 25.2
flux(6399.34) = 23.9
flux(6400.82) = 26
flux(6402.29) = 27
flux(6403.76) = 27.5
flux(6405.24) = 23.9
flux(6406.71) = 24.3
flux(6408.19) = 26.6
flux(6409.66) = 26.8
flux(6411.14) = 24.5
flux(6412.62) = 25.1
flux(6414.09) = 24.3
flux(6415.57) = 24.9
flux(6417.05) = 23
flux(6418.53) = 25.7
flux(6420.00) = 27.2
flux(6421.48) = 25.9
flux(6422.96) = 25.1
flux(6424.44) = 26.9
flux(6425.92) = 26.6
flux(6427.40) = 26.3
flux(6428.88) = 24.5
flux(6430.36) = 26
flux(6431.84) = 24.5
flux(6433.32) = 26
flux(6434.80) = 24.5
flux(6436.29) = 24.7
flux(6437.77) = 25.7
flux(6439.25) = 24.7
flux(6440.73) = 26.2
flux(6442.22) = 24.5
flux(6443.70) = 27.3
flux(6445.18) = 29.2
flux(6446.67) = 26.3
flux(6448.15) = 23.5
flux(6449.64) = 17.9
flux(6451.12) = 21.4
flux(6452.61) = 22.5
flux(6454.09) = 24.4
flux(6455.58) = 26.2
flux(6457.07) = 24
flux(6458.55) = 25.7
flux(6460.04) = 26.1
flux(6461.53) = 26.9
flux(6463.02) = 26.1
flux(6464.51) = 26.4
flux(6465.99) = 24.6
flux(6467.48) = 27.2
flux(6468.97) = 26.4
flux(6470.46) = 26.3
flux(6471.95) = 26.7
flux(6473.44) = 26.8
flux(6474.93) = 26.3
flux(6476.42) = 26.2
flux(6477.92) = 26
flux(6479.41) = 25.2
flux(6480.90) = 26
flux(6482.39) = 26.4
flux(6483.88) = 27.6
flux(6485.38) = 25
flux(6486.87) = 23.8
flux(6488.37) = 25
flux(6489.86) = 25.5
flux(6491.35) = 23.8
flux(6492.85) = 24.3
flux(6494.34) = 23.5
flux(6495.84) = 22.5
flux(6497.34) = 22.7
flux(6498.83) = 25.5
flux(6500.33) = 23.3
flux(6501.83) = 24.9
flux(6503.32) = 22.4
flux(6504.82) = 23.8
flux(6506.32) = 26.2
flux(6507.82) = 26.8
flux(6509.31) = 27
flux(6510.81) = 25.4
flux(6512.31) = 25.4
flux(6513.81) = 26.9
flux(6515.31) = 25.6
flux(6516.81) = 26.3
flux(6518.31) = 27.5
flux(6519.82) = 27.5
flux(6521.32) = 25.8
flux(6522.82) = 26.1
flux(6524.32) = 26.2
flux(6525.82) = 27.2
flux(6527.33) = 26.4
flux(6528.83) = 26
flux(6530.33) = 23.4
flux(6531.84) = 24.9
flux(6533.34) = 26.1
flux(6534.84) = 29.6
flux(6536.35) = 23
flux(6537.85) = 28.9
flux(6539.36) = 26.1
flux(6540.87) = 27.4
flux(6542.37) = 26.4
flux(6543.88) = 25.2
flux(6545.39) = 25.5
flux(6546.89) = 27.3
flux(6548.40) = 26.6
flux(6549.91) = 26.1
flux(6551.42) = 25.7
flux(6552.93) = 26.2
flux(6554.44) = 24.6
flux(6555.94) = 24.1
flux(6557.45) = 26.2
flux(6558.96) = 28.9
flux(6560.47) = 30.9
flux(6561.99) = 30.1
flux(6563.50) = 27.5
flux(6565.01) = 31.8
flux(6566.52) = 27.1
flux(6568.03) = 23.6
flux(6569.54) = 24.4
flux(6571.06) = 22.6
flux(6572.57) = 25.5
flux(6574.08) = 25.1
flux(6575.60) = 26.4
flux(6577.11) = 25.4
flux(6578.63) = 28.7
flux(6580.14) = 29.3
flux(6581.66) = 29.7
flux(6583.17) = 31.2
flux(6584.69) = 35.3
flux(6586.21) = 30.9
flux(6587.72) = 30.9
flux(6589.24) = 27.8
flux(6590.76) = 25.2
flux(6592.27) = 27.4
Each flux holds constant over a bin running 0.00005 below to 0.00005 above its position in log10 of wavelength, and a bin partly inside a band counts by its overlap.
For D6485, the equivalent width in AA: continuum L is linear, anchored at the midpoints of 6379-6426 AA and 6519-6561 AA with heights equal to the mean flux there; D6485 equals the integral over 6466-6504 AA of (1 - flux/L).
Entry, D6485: 1.3 AA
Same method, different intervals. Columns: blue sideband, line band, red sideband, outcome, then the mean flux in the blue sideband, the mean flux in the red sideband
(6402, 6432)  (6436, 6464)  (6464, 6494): 0.8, 25.6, 25.7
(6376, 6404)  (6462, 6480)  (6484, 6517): -0.8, 26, 24.8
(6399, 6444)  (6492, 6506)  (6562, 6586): 1.5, 25.5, 27.7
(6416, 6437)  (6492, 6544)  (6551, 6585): 2.1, 25.5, 27.3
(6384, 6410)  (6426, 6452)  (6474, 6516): 0.5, 25.6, 25.1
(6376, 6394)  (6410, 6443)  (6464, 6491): 0.9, 26.2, 25.9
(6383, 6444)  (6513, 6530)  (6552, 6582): 0.0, 25.5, 26.9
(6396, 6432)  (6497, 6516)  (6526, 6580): 0.7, 25.5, 26.4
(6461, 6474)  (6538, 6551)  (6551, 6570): 0.3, 26.4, 27.1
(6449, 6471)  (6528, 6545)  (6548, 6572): 0.1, 24.8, 26.6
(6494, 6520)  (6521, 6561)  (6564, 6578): -1.3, 25.1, 25.8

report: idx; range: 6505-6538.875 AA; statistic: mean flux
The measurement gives 26.2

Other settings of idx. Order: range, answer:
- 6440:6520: 25.3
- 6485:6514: 24.6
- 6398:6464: 25.2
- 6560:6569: 28.3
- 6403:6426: 25.5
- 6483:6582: 26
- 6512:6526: 26.5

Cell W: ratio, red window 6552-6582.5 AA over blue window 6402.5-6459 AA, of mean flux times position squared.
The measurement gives 1.12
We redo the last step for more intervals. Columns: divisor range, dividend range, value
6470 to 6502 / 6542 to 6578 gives 1.07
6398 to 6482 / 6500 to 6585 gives 1.08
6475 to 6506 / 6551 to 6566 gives 1.14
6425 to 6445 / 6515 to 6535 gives 1.05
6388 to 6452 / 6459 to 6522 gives 1.04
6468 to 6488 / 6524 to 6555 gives 1.02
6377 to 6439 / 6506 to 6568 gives 1.08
